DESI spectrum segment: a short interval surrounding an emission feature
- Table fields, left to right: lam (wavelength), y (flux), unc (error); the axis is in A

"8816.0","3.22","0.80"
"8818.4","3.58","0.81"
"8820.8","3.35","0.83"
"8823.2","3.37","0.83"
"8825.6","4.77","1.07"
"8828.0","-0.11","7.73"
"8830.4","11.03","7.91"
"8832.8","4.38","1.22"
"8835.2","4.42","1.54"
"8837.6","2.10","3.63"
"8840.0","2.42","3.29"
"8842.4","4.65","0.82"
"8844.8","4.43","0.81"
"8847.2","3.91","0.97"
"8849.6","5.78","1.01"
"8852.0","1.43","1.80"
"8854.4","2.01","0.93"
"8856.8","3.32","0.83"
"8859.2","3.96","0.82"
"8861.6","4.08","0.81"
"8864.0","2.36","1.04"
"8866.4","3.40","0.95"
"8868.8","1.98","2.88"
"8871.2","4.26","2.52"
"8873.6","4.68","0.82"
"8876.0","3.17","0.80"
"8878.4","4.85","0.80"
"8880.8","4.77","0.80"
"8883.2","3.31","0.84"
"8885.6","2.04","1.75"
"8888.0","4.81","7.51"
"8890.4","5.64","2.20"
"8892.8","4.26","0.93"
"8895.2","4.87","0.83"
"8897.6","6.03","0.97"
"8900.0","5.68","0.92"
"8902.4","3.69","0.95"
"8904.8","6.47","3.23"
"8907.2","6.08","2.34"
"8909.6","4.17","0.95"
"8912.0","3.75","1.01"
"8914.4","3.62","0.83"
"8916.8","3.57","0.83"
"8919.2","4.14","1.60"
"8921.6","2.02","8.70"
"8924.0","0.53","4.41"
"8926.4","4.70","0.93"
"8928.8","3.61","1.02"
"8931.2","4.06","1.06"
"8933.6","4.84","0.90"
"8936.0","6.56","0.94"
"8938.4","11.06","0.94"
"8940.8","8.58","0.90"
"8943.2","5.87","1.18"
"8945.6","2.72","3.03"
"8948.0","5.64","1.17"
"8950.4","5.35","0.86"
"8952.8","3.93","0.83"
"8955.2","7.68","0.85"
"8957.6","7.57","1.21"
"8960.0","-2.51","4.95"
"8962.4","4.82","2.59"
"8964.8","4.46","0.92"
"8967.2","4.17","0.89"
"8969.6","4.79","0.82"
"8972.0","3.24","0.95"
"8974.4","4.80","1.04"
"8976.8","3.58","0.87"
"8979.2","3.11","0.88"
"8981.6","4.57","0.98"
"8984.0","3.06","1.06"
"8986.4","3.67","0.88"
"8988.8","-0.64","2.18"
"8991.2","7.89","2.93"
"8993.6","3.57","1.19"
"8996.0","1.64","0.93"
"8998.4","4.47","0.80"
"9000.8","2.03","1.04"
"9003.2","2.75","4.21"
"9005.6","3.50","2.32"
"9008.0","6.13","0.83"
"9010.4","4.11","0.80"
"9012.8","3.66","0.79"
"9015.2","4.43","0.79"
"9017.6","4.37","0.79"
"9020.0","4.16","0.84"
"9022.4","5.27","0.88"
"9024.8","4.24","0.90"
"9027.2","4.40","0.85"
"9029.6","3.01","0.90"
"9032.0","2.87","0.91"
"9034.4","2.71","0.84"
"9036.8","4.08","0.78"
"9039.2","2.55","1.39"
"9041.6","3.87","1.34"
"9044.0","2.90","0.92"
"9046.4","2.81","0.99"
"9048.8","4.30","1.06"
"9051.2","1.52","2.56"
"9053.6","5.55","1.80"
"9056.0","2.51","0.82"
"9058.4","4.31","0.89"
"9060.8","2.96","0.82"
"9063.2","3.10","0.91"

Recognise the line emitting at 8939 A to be [S II] 6716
